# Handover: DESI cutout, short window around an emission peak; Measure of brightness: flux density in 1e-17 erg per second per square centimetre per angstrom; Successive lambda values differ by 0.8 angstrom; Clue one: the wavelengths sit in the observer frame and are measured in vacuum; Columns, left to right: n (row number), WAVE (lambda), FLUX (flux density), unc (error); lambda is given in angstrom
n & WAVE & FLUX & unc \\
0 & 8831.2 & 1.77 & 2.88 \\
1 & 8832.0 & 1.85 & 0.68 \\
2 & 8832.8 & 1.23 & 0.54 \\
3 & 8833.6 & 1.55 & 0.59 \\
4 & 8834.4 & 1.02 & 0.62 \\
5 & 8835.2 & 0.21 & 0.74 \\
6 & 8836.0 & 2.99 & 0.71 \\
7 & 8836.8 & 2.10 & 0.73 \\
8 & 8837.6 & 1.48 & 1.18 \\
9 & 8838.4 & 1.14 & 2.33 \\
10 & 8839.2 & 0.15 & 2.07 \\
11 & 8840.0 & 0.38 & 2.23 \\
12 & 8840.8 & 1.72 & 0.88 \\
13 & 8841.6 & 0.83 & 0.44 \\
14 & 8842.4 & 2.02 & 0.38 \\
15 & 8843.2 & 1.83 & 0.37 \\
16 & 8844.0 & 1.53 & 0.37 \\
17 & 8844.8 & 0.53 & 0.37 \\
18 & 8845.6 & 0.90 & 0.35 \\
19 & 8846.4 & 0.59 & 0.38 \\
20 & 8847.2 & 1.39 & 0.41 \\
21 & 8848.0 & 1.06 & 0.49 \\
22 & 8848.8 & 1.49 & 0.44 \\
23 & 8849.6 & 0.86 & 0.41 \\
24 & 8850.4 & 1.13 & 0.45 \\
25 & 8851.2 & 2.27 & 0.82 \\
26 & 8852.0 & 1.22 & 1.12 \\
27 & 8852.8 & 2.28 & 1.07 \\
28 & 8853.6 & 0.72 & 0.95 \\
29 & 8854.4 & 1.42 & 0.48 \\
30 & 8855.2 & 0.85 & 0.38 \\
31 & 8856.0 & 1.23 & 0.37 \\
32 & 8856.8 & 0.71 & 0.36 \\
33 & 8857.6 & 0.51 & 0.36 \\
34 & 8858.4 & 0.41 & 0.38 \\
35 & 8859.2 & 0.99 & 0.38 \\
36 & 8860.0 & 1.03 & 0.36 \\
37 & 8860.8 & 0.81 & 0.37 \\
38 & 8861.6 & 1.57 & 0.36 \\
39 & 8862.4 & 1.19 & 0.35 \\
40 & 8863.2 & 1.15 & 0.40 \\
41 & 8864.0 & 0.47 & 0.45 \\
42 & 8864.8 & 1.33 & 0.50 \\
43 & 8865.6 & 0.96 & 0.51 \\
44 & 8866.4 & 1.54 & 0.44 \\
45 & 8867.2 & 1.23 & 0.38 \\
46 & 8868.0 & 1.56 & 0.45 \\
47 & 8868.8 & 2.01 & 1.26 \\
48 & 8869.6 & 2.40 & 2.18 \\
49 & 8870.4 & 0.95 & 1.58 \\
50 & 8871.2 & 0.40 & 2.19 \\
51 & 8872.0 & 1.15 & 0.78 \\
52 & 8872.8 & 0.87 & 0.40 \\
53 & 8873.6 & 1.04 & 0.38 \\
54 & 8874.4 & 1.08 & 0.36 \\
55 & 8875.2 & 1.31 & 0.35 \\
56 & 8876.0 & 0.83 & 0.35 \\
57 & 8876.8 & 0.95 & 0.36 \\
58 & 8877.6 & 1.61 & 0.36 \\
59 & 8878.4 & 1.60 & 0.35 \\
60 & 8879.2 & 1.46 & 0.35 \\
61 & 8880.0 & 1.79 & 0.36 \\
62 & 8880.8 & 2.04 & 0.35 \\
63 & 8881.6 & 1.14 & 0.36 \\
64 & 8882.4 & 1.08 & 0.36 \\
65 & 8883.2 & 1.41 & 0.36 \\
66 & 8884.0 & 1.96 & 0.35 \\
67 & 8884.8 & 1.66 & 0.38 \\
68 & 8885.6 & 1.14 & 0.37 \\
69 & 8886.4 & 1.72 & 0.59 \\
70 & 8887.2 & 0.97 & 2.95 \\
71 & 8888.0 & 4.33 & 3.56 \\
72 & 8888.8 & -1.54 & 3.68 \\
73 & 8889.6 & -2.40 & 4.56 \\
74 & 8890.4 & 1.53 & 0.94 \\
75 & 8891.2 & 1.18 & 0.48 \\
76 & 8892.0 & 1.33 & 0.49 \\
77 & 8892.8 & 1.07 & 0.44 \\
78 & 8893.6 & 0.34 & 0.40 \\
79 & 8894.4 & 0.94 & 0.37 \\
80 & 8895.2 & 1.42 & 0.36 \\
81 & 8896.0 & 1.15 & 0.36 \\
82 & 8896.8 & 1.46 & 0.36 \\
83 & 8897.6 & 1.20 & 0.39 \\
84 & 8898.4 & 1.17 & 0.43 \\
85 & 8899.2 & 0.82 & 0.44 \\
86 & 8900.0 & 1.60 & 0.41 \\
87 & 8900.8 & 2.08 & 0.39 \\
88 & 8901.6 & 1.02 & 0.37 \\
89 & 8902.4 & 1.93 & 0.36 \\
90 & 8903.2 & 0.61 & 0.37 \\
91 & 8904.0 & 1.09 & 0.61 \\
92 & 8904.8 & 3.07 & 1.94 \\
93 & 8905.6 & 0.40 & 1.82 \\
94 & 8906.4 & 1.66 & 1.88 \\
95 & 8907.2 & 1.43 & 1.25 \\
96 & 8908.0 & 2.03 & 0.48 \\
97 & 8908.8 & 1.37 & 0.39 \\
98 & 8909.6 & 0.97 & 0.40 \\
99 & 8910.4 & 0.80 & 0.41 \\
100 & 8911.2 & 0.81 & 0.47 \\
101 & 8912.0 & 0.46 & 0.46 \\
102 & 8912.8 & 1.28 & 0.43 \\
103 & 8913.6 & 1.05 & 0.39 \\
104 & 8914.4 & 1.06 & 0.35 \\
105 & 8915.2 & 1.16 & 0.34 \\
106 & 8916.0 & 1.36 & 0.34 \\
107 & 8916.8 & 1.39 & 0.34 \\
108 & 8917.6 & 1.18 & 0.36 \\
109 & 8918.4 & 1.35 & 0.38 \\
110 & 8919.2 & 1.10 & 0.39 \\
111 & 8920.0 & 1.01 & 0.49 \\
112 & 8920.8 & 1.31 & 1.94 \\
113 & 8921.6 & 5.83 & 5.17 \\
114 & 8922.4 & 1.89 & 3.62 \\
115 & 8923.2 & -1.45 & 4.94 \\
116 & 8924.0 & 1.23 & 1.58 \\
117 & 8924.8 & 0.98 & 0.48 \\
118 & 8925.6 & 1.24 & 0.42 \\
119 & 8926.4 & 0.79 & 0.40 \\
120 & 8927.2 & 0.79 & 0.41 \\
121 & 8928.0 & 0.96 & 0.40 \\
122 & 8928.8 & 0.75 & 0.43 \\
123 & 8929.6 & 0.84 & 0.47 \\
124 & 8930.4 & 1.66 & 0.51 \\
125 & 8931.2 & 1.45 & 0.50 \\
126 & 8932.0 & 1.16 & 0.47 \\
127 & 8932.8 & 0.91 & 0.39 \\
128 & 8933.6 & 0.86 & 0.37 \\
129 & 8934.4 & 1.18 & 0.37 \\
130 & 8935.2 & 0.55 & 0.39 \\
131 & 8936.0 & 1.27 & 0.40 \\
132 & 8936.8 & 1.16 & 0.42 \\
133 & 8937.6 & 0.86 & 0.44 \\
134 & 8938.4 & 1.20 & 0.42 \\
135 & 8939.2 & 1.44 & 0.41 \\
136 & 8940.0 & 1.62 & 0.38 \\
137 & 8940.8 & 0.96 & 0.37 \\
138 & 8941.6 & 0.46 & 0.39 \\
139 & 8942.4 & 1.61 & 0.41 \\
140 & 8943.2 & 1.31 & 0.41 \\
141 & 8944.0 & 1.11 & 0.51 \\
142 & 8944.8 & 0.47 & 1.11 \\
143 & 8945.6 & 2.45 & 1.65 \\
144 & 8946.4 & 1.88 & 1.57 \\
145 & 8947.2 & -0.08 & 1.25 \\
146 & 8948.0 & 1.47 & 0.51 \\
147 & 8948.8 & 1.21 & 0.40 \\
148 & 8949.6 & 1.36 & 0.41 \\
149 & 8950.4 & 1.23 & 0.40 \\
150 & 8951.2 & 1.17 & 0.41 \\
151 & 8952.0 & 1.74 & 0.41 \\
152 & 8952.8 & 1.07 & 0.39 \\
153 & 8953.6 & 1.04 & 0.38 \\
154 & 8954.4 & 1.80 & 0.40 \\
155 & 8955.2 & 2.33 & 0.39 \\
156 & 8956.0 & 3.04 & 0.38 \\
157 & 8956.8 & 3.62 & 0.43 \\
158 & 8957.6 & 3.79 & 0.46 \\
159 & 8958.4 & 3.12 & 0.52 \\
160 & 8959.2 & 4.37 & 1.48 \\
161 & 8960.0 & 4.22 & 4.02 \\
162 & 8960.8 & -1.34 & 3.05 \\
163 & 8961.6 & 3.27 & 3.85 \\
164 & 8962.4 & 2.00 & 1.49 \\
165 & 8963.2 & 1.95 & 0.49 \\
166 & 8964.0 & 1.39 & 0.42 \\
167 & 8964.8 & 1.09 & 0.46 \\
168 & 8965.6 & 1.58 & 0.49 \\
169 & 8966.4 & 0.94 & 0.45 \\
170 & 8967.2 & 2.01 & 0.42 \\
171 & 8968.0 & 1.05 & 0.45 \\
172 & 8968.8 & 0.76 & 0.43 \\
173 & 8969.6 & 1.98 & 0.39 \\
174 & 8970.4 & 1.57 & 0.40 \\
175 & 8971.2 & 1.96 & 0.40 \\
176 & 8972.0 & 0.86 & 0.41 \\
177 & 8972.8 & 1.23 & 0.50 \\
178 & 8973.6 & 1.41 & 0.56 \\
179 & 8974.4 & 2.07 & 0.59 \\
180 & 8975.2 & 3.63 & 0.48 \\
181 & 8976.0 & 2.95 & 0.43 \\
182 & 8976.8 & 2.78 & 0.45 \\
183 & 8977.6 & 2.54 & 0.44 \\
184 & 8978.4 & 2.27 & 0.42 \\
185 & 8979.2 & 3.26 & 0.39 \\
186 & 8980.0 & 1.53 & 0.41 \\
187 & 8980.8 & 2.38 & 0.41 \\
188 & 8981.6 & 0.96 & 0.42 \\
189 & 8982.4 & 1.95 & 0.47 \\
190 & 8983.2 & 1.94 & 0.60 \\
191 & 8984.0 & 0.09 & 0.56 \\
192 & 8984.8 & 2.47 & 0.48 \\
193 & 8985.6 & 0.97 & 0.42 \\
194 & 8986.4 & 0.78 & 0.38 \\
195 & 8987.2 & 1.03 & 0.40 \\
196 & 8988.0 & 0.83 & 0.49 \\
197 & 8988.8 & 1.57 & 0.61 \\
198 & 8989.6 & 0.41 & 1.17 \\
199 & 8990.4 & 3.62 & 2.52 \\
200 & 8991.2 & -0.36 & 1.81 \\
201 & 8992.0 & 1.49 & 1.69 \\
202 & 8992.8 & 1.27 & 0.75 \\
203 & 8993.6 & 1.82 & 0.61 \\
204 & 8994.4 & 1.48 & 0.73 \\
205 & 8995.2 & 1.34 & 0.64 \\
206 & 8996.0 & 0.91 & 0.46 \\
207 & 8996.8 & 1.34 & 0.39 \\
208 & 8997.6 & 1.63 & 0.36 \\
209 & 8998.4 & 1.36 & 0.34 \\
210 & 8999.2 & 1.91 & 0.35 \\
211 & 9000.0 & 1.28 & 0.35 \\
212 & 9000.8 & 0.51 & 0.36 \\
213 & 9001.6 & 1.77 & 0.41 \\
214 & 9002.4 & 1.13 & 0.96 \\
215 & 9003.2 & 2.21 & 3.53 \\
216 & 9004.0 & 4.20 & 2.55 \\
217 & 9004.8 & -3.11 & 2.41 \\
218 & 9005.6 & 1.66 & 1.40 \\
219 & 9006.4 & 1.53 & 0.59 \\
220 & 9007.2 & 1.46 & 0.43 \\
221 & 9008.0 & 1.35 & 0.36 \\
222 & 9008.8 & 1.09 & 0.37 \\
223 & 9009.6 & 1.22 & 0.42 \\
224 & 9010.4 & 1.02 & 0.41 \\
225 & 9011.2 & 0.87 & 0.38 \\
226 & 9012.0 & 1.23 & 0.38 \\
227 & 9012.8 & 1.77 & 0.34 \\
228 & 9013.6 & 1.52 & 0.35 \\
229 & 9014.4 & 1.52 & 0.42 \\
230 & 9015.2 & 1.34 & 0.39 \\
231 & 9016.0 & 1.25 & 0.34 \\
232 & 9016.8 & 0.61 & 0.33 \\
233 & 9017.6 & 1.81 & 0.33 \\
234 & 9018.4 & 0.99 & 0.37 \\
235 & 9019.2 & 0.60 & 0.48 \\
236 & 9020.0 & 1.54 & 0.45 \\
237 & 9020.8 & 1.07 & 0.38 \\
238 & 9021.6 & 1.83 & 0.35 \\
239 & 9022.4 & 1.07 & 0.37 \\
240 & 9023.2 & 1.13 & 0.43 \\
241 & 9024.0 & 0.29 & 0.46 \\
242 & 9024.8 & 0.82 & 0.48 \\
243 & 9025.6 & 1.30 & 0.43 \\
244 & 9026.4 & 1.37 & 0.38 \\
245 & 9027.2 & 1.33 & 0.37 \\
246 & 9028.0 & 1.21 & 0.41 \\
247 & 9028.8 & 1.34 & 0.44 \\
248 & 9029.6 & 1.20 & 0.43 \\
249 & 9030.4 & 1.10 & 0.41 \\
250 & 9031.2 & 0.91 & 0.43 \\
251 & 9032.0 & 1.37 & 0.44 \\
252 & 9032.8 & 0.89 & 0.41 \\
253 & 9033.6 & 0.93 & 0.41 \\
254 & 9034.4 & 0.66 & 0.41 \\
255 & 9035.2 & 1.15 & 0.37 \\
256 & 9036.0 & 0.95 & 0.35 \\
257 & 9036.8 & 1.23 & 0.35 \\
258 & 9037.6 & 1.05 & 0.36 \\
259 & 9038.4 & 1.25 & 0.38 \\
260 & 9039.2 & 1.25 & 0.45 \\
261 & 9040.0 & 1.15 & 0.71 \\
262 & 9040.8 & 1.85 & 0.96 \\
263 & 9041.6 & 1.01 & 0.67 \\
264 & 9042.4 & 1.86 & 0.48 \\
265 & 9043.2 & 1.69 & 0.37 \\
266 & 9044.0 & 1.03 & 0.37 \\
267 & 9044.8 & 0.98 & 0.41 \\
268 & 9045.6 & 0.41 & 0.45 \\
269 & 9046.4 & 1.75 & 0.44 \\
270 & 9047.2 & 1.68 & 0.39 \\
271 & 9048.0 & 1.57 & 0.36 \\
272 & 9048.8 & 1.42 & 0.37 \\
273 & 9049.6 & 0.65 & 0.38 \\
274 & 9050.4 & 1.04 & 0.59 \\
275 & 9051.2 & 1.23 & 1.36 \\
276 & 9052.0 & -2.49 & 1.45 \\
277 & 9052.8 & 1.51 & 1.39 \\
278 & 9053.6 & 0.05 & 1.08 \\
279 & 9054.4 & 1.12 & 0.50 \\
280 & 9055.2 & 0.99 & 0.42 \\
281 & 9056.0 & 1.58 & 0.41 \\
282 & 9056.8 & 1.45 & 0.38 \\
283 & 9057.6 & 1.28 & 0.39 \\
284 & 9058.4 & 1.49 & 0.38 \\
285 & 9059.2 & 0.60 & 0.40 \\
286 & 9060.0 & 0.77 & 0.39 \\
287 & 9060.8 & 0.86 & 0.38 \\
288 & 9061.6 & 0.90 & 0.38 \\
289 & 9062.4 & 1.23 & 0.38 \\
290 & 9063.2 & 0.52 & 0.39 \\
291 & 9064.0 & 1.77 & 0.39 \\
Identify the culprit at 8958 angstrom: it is [S II]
